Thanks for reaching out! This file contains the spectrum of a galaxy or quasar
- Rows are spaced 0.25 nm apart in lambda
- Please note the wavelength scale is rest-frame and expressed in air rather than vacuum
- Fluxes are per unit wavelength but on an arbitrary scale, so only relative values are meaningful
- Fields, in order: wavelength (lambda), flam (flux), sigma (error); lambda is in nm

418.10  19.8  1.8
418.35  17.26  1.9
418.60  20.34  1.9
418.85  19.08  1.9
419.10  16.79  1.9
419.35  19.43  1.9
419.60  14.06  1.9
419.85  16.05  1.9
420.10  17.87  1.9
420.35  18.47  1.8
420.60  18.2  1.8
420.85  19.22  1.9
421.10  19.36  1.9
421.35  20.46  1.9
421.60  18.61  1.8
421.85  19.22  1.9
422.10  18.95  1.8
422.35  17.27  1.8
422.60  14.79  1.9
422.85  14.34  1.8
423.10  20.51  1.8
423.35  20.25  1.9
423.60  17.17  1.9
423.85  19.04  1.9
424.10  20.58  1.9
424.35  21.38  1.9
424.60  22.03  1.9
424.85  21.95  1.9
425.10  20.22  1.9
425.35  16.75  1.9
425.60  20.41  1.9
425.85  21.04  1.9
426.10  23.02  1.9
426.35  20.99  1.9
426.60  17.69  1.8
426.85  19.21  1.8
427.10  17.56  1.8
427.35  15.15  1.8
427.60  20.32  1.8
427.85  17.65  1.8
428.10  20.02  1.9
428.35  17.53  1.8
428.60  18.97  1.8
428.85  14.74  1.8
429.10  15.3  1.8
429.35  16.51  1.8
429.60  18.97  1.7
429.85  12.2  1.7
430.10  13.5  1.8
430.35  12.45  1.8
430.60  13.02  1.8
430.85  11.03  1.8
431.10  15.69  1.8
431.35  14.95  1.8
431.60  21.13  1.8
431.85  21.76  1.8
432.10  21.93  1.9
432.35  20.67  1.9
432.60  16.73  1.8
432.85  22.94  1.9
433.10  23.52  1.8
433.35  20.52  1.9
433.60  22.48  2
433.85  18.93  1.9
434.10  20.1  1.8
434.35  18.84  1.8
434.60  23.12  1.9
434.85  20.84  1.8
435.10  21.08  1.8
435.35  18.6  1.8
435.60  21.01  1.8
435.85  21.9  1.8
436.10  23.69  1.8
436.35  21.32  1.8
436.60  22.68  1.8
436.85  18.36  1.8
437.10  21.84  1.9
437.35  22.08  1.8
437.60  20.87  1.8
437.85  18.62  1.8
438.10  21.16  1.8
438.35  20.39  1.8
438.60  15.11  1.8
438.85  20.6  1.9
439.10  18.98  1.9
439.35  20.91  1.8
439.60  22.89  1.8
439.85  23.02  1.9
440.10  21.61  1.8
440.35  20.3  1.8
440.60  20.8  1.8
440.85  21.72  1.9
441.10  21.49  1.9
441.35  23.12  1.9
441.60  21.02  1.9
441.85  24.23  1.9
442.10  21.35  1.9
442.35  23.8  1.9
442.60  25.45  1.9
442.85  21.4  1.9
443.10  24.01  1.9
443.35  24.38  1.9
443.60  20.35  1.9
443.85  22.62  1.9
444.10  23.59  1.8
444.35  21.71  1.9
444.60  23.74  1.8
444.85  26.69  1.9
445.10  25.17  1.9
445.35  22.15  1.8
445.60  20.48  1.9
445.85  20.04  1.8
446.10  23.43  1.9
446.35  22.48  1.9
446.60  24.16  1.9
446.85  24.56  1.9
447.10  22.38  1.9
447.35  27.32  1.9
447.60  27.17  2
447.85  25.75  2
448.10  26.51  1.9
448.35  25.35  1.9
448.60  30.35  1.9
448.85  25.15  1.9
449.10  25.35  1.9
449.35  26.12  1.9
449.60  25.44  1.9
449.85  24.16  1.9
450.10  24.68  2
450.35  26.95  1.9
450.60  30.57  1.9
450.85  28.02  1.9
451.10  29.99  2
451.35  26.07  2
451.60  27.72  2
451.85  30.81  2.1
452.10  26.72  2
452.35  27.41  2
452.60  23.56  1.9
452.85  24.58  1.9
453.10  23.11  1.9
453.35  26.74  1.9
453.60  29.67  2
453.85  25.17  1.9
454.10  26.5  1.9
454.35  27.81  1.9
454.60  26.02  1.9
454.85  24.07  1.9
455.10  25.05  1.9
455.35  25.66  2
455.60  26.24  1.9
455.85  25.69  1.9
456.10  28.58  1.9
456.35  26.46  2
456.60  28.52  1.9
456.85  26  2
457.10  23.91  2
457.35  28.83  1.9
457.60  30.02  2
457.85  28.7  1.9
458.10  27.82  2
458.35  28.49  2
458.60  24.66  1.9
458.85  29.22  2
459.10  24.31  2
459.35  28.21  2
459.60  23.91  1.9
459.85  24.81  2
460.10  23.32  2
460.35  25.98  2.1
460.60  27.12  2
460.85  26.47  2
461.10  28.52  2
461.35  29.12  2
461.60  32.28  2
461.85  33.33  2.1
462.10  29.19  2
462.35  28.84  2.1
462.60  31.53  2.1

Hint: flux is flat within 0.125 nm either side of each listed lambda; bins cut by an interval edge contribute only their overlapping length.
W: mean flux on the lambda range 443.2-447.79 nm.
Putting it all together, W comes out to 23.5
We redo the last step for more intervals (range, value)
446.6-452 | 26.6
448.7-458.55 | 26.7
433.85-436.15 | 20.8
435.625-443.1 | 21.4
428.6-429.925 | 16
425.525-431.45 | 17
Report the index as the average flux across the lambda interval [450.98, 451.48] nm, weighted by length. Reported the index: 28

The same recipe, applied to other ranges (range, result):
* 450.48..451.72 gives 28.5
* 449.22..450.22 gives 25.1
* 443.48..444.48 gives 22.1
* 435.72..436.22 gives 22.8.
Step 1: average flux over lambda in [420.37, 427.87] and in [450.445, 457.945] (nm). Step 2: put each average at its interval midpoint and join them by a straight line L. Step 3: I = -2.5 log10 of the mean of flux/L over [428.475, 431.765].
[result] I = 0.324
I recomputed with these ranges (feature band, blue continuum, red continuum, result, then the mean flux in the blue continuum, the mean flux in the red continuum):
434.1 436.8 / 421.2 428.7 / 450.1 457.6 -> 0.04 mag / 19.1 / 26.8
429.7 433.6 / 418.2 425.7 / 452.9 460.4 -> 0.18 mag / 18.7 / 26.4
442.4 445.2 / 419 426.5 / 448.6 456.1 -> 0.03 mag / 19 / 26.5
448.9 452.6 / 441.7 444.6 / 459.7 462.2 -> -0.08 mag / 23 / 28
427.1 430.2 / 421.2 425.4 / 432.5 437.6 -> 0.19 mag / 19.1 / 21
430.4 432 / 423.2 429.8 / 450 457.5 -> 0.25 mag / 18.9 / 26.7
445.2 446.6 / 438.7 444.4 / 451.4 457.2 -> 0.08 mag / 22.1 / 26.4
